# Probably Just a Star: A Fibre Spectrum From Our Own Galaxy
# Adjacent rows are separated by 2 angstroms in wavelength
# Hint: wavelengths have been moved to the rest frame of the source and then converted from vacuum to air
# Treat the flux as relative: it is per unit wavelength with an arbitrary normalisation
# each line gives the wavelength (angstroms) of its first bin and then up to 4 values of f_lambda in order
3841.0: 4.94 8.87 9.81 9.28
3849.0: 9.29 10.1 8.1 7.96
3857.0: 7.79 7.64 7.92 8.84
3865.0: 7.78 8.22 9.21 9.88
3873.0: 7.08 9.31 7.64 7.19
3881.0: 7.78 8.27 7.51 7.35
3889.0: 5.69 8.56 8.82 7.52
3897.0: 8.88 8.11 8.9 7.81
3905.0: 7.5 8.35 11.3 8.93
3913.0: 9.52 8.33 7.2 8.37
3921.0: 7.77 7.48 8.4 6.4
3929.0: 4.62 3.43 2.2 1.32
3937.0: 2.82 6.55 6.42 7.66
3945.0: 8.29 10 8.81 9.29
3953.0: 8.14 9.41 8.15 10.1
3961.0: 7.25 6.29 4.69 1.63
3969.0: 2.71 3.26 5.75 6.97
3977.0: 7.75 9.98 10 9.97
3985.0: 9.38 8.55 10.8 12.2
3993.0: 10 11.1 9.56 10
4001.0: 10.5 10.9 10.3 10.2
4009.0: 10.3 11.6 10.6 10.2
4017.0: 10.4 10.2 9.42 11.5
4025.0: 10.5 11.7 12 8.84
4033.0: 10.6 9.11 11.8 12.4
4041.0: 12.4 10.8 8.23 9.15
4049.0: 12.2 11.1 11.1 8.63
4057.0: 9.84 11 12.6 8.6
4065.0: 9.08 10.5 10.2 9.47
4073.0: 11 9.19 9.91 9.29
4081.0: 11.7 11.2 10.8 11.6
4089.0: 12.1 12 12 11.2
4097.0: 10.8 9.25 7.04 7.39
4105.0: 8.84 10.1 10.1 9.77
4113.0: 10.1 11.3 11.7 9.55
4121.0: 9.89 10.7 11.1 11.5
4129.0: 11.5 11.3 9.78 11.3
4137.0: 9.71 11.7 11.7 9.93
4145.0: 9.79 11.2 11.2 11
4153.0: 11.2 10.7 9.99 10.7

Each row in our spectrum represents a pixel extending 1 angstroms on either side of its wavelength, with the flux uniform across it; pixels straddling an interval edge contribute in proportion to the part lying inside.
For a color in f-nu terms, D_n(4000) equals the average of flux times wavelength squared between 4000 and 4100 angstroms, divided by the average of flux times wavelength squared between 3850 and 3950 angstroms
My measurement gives 1.50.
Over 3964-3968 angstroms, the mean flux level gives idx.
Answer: 3.16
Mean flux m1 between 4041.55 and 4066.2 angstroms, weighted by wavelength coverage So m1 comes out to 10.2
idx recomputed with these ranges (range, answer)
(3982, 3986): 9.68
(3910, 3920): 8.47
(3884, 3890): 6.85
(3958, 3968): 5.99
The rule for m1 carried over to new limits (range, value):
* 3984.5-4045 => 10.6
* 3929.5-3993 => 7.12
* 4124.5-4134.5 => 11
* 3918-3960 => 6.93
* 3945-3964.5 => 8.49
